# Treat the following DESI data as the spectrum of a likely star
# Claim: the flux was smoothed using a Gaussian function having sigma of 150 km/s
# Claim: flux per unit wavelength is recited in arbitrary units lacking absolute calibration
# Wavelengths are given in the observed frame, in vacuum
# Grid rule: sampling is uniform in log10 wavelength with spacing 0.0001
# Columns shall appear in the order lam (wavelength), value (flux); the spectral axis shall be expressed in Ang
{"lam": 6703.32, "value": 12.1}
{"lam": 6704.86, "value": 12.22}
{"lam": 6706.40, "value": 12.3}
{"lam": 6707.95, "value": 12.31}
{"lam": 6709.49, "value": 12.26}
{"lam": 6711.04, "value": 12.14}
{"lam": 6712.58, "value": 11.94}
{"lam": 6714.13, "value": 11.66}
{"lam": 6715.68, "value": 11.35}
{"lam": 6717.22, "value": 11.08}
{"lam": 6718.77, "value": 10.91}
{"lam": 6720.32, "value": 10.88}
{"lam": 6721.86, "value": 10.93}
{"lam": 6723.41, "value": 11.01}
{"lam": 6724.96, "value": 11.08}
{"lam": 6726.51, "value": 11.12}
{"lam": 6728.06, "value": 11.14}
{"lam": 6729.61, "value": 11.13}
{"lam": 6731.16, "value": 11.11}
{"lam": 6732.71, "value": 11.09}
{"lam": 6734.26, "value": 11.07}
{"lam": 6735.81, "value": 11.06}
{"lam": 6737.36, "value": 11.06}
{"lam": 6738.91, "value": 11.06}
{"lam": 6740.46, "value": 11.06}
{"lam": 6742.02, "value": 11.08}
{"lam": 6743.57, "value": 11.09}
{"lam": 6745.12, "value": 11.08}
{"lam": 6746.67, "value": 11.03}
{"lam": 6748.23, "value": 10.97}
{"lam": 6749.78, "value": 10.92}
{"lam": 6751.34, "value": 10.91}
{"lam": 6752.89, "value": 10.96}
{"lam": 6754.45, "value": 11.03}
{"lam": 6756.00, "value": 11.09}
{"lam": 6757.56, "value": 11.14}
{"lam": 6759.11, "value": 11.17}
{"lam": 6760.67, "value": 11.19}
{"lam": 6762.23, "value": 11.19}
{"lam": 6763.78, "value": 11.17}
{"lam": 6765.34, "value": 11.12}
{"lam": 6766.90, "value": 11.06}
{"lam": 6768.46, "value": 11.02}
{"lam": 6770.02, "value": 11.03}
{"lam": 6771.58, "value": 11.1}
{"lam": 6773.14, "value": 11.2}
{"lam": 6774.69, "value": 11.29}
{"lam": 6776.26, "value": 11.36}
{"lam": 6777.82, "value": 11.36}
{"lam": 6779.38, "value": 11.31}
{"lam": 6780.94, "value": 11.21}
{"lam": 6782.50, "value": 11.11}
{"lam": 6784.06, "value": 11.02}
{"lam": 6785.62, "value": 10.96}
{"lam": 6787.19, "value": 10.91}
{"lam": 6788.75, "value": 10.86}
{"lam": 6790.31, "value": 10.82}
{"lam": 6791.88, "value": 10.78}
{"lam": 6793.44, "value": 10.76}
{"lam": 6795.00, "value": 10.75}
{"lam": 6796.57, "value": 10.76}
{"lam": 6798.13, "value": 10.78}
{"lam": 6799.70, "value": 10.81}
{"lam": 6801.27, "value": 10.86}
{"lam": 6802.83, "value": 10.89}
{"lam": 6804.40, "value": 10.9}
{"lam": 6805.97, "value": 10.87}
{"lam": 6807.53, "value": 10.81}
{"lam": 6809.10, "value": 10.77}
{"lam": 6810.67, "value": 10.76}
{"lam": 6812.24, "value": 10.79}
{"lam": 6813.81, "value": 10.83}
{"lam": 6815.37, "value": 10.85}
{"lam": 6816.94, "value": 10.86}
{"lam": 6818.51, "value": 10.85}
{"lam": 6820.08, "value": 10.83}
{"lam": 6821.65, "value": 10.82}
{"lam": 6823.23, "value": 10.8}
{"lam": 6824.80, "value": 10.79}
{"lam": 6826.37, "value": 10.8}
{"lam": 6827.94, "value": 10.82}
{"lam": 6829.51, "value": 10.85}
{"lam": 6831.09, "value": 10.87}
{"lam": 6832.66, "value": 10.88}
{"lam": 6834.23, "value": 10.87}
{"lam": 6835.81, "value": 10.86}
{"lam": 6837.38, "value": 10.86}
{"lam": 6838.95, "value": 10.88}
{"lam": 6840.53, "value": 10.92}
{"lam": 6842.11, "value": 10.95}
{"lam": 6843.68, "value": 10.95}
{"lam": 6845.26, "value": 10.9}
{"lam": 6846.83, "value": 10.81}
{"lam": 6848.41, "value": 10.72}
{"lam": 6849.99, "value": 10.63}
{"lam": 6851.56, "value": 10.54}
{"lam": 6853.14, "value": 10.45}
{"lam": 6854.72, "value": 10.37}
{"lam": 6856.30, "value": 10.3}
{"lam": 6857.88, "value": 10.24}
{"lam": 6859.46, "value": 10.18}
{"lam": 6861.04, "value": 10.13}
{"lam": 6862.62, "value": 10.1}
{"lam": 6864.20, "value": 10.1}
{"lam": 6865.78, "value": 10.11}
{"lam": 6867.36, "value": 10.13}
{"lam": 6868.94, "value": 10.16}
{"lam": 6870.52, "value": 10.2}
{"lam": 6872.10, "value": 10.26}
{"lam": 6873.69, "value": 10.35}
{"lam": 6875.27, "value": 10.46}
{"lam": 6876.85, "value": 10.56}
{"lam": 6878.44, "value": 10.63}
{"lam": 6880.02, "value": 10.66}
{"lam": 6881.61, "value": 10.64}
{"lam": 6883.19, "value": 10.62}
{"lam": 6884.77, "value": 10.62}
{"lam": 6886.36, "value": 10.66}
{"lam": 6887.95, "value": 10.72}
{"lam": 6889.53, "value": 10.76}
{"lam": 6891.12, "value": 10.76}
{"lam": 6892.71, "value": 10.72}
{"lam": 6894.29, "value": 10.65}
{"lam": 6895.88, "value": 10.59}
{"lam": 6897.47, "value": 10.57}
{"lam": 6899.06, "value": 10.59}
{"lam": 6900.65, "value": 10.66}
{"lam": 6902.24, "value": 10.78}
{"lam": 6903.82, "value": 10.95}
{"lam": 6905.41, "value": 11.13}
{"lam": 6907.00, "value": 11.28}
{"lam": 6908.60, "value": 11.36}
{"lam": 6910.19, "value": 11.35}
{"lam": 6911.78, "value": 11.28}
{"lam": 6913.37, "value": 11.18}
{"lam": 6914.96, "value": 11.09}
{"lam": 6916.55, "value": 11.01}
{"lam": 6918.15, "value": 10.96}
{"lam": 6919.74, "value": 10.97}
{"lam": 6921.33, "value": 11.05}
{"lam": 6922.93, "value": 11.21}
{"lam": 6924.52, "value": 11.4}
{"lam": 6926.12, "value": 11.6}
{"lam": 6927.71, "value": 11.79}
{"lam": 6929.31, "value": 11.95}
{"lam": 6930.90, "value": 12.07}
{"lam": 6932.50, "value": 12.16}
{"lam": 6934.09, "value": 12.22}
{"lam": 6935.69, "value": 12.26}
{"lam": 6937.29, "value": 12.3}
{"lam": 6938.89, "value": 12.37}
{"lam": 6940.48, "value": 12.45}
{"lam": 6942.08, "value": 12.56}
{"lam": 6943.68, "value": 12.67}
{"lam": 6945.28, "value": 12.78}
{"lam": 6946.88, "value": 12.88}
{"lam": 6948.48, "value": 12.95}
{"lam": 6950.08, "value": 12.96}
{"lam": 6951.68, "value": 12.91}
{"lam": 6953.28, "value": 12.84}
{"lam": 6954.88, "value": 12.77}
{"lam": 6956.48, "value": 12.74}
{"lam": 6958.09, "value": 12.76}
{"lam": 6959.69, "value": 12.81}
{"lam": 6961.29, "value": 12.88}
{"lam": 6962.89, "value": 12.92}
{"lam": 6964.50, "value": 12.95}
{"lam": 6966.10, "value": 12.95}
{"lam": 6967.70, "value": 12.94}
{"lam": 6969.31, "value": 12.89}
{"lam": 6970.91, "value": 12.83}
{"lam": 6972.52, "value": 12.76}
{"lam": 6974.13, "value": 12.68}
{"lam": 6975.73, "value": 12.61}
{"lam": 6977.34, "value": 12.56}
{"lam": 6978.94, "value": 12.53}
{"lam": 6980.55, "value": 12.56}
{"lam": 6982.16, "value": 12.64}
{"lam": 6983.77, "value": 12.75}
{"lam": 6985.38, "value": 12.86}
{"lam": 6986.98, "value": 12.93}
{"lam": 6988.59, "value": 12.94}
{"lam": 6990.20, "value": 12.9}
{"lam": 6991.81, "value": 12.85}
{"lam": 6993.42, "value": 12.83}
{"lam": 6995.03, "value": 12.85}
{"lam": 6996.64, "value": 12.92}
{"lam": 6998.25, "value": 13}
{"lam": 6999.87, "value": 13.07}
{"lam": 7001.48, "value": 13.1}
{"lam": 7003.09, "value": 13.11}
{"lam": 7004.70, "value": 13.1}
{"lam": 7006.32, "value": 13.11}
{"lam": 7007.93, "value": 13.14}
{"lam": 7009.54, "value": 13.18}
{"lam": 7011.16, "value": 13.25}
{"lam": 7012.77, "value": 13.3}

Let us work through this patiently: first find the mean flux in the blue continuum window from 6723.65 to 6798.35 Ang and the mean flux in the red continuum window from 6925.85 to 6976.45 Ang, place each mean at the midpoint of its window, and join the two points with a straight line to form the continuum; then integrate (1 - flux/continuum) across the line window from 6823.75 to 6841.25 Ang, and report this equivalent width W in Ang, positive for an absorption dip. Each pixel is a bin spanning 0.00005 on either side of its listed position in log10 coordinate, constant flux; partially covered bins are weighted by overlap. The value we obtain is 1.2 Ang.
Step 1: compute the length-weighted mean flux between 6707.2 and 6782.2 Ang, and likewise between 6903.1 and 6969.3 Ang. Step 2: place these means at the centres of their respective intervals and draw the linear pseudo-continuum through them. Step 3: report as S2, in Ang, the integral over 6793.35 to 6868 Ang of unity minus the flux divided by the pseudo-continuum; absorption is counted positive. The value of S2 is 5.8 Ang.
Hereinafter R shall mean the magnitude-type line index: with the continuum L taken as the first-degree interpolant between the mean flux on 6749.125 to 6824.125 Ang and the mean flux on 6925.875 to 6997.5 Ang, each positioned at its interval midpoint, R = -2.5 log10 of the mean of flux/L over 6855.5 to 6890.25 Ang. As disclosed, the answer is 0.139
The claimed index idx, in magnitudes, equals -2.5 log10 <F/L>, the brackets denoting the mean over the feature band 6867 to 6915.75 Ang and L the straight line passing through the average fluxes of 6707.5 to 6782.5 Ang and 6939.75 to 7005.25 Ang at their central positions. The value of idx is 0.14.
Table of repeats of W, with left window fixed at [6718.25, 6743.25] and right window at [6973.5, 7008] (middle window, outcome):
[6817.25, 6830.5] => 1.0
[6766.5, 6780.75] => 0.2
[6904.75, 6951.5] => 2.2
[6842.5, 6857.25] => 1.5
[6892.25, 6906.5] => 1.7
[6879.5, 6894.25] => 1.8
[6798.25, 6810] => 0.7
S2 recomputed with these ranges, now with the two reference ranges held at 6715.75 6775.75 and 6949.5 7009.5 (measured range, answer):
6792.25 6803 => 0.63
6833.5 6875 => 4.90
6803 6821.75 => 1.22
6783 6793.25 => 0.46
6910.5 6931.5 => 1.82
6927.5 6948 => 0.29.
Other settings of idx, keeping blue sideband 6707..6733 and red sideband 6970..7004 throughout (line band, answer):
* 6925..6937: 0.046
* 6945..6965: -0.017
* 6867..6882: 0.174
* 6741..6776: 0.047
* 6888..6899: 0.155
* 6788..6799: 0.095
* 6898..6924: 0.126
